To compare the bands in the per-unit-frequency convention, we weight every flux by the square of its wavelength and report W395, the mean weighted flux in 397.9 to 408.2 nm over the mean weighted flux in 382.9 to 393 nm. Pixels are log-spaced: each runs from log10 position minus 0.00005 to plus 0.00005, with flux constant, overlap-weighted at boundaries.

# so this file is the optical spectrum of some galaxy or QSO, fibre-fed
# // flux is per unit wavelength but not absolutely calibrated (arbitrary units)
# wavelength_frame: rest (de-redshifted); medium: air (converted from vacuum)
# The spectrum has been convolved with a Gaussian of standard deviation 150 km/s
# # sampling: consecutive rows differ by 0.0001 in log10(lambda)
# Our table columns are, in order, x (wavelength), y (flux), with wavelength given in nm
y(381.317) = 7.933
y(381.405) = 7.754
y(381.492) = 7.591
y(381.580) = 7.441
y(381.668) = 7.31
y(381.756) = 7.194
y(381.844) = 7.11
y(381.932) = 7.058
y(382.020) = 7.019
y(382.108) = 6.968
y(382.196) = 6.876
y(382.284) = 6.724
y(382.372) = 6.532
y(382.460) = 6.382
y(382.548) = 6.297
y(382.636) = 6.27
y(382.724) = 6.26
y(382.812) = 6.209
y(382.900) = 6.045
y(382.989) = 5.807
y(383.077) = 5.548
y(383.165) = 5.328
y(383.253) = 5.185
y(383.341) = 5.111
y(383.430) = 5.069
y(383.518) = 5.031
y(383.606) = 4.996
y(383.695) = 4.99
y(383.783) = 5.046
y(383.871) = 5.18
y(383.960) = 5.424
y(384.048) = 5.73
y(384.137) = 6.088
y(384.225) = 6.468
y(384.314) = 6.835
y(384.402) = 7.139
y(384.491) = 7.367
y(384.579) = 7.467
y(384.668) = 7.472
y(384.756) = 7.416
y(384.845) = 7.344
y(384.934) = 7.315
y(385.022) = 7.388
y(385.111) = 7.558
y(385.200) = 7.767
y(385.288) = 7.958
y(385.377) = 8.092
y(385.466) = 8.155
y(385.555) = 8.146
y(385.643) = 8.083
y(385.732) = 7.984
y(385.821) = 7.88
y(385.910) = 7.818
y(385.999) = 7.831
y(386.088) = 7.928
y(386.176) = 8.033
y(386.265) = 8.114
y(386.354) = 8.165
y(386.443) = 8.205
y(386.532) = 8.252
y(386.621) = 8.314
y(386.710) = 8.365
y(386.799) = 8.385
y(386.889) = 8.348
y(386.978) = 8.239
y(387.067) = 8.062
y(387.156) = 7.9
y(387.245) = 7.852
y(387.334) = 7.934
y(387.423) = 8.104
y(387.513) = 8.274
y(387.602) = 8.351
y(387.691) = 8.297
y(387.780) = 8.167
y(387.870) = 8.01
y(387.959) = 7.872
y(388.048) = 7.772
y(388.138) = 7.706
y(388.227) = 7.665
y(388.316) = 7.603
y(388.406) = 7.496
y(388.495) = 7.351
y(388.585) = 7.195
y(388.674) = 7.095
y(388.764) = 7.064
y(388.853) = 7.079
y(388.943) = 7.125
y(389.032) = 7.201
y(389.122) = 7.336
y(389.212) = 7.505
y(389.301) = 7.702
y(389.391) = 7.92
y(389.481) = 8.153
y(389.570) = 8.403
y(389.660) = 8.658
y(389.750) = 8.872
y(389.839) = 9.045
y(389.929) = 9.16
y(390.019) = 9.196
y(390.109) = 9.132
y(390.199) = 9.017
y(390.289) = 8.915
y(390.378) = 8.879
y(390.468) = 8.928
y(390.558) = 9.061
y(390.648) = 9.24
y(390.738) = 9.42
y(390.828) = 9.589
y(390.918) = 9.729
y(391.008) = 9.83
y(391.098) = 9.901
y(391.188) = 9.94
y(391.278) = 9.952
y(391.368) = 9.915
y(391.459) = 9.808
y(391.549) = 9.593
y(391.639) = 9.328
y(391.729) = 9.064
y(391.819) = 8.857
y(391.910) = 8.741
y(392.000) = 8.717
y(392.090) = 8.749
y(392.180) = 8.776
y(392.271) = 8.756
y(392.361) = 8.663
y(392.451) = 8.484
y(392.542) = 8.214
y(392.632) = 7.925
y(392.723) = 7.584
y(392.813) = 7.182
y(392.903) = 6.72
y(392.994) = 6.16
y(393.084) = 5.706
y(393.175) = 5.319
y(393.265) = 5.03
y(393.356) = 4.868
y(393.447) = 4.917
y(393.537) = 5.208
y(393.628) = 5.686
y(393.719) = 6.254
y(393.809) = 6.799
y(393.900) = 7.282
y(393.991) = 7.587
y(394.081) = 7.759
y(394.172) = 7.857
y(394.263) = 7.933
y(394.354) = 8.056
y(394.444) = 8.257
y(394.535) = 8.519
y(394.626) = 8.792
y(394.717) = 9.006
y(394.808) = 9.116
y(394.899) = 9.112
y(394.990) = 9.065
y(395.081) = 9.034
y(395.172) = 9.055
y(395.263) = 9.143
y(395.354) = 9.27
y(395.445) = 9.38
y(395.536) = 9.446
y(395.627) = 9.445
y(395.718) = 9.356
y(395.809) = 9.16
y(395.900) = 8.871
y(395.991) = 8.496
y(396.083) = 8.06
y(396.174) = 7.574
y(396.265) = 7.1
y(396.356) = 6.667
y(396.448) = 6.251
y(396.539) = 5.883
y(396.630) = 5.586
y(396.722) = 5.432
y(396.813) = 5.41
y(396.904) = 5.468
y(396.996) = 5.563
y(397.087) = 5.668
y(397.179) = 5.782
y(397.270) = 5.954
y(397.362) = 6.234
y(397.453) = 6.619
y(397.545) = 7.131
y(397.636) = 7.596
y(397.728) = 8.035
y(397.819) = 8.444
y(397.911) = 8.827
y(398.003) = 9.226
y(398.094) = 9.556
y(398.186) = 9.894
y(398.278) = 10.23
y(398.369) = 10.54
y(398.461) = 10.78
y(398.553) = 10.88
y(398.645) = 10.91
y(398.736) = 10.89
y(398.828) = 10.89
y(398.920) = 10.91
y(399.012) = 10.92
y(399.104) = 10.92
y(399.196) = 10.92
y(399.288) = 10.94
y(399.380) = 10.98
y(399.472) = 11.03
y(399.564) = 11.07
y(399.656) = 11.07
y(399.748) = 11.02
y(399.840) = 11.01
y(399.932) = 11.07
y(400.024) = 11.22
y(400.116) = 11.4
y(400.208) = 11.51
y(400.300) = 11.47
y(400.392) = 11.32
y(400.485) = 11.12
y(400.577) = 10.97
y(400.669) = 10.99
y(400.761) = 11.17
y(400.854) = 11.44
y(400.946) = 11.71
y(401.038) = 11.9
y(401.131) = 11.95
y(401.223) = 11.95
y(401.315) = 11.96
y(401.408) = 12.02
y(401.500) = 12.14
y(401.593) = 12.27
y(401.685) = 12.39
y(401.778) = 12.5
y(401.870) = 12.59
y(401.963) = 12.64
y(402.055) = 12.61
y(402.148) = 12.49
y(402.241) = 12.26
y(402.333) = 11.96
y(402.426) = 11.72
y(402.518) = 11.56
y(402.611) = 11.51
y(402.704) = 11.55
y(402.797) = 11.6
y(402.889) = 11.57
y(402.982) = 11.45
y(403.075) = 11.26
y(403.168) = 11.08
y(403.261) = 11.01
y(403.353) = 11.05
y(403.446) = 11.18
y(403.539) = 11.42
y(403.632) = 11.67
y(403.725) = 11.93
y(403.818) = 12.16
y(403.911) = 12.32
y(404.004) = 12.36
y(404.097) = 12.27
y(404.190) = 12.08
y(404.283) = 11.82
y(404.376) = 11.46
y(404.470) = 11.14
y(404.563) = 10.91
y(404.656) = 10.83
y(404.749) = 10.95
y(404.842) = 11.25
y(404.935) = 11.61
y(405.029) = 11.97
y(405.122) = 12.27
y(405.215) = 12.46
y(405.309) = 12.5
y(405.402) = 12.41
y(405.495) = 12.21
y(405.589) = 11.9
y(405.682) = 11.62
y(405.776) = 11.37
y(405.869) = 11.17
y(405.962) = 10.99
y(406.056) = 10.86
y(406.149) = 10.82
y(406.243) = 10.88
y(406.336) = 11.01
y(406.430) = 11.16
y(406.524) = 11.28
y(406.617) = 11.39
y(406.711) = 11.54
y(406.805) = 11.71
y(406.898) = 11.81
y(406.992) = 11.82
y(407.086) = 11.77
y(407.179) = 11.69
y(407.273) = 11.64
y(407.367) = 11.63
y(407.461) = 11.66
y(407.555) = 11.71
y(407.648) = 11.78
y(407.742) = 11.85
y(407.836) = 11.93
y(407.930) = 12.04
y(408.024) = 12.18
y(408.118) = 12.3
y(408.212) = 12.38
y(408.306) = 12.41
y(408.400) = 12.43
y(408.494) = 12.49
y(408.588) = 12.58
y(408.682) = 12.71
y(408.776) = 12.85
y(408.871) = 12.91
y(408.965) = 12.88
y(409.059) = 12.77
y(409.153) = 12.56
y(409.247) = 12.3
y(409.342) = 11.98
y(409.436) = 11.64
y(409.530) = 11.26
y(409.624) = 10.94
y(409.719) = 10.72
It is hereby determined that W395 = 1.58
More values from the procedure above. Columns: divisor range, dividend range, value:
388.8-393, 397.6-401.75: 1.32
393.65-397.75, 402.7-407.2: 1.59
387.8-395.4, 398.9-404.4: 1.50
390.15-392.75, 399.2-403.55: 1.34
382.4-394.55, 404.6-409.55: 1.71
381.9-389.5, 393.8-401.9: 1.39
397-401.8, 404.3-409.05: 1.18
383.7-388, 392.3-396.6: 1.06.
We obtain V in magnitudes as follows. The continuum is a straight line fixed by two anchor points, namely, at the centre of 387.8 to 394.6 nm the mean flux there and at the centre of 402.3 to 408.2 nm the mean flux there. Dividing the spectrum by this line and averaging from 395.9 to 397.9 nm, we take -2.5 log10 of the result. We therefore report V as 0.38 mag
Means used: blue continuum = 8.03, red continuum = 11.6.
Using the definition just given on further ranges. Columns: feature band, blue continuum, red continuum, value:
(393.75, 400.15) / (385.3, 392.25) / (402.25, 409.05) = 0.150 mag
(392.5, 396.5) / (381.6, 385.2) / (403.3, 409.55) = 0.175 mag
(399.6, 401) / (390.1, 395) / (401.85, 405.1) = -0.057 mag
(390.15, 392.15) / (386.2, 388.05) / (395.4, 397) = -0.189 mag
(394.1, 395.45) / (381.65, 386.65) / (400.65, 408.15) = 0.082 mag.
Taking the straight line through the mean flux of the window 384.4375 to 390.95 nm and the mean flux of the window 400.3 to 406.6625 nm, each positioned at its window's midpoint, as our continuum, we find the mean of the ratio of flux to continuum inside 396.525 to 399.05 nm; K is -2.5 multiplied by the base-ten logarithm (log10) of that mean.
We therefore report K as 0.26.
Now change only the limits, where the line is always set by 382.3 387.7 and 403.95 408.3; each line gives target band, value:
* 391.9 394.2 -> 0.24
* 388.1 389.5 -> 0.07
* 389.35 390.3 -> -0.08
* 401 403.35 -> -0.10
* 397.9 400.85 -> -0.06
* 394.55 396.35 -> 0.06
